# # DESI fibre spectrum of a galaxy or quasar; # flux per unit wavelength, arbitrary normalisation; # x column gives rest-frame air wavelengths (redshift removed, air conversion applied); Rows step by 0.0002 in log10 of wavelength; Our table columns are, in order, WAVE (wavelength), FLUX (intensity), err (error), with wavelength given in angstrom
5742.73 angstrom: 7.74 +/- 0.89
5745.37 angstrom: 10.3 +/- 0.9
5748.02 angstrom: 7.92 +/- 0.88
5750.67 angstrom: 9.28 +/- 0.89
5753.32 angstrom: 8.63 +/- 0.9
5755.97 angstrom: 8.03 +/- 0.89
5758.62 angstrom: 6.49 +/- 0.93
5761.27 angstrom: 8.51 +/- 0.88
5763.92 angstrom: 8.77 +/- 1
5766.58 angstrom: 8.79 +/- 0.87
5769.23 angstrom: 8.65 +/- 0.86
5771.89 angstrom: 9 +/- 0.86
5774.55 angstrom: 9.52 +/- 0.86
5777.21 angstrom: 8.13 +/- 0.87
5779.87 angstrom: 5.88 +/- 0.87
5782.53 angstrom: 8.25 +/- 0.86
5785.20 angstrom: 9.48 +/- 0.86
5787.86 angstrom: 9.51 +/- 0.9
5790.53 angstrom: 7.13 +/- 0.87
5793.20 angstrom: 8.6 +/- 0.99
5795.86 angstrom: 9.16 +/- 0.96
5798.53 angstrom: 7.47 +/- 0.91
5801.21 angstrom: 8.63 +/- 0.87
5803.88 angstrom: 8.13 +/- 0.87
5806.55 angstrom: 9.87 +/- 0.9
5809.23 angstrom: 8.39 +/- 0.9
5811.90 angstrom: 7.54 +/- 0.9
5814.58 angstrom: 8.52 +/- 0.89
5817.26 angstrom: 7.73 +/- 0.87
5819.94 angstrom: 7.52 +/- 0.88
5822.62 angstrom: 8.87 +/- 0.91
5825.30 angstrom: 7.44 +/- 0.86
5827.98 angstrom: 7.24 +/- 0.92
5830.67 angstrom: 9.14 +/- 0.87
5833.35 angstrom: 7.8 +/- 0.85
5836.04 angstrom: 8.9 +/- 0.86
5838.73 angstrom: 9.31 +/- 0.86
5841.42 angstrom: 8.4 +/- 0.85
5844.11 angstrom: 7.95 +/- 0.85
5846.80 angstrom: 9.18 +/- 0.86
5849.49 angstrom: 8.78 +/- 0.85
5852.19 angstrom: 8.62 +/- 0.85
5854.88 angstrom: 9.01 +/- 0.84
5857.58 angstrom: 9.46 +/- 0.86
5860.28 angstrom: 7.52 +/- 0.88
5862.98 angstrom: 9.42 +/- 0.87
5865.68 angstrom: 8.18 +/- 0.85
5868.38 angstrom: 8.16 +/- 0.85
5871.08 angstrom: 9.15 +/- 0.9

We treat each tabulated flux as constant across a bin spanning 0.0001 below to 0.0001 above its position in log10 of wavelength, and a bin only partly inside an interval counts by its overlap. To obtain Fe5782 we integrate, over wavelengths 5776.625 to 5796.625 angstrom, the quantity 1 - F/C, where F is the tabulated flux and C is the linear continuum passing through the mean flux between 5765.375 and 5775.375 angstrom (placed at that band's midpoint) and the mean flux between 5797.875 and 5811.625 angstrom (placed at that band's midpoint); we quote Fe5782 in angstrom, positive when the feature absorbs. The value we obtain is 1.1 angstrom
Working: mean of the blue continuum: 8.97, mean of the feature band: 8.25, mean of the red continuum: 8.47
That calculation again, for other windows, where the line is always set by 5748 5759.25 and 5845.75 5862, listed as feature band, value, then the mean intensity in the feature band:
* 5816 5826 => 0.77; 7.92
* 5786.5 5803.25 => 0.03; 8.41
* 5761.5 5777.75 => -1.07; 8.82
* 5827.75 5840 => 0.09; 8.58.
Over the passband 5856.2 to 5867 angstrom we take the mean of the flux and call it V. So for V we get 8.64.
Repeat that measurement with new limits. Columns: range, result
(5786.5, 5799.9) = 8.38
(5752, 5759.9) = 7.72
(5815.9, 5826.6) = 7.89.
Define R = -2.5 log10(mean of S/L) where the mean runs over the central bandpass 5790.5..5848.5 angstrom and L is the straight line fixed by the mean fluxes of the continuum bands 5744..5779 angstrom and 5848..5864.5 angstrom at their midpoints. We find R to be 0.047 mag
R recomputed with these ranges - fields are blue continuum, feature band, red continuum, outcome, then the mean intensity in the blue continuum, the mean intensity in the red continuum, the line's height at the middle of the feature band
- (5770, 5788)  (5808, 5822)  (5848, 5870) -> 0.075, 8.48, 8.65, 8.56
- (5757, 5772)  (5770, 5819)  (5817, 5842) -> -0.012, 8.31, 8.25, 8.29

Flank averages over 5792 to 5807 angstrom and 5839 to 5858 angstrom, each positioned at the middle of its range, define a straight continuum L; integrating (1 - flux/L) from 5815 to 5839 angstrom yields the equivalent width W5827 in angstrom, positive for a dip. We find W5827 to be 1.4 angstrom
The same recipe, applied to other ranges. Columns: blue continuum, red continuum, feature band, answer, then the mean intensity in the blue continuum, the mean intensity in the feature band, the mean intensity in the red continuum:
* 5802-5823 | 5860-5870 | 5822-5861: -0.66 angstrom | 8.3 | 8.52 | 8.43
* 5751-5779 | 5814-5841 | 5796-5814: -0.18 angstrom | 8.44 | 8.4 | 8.24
